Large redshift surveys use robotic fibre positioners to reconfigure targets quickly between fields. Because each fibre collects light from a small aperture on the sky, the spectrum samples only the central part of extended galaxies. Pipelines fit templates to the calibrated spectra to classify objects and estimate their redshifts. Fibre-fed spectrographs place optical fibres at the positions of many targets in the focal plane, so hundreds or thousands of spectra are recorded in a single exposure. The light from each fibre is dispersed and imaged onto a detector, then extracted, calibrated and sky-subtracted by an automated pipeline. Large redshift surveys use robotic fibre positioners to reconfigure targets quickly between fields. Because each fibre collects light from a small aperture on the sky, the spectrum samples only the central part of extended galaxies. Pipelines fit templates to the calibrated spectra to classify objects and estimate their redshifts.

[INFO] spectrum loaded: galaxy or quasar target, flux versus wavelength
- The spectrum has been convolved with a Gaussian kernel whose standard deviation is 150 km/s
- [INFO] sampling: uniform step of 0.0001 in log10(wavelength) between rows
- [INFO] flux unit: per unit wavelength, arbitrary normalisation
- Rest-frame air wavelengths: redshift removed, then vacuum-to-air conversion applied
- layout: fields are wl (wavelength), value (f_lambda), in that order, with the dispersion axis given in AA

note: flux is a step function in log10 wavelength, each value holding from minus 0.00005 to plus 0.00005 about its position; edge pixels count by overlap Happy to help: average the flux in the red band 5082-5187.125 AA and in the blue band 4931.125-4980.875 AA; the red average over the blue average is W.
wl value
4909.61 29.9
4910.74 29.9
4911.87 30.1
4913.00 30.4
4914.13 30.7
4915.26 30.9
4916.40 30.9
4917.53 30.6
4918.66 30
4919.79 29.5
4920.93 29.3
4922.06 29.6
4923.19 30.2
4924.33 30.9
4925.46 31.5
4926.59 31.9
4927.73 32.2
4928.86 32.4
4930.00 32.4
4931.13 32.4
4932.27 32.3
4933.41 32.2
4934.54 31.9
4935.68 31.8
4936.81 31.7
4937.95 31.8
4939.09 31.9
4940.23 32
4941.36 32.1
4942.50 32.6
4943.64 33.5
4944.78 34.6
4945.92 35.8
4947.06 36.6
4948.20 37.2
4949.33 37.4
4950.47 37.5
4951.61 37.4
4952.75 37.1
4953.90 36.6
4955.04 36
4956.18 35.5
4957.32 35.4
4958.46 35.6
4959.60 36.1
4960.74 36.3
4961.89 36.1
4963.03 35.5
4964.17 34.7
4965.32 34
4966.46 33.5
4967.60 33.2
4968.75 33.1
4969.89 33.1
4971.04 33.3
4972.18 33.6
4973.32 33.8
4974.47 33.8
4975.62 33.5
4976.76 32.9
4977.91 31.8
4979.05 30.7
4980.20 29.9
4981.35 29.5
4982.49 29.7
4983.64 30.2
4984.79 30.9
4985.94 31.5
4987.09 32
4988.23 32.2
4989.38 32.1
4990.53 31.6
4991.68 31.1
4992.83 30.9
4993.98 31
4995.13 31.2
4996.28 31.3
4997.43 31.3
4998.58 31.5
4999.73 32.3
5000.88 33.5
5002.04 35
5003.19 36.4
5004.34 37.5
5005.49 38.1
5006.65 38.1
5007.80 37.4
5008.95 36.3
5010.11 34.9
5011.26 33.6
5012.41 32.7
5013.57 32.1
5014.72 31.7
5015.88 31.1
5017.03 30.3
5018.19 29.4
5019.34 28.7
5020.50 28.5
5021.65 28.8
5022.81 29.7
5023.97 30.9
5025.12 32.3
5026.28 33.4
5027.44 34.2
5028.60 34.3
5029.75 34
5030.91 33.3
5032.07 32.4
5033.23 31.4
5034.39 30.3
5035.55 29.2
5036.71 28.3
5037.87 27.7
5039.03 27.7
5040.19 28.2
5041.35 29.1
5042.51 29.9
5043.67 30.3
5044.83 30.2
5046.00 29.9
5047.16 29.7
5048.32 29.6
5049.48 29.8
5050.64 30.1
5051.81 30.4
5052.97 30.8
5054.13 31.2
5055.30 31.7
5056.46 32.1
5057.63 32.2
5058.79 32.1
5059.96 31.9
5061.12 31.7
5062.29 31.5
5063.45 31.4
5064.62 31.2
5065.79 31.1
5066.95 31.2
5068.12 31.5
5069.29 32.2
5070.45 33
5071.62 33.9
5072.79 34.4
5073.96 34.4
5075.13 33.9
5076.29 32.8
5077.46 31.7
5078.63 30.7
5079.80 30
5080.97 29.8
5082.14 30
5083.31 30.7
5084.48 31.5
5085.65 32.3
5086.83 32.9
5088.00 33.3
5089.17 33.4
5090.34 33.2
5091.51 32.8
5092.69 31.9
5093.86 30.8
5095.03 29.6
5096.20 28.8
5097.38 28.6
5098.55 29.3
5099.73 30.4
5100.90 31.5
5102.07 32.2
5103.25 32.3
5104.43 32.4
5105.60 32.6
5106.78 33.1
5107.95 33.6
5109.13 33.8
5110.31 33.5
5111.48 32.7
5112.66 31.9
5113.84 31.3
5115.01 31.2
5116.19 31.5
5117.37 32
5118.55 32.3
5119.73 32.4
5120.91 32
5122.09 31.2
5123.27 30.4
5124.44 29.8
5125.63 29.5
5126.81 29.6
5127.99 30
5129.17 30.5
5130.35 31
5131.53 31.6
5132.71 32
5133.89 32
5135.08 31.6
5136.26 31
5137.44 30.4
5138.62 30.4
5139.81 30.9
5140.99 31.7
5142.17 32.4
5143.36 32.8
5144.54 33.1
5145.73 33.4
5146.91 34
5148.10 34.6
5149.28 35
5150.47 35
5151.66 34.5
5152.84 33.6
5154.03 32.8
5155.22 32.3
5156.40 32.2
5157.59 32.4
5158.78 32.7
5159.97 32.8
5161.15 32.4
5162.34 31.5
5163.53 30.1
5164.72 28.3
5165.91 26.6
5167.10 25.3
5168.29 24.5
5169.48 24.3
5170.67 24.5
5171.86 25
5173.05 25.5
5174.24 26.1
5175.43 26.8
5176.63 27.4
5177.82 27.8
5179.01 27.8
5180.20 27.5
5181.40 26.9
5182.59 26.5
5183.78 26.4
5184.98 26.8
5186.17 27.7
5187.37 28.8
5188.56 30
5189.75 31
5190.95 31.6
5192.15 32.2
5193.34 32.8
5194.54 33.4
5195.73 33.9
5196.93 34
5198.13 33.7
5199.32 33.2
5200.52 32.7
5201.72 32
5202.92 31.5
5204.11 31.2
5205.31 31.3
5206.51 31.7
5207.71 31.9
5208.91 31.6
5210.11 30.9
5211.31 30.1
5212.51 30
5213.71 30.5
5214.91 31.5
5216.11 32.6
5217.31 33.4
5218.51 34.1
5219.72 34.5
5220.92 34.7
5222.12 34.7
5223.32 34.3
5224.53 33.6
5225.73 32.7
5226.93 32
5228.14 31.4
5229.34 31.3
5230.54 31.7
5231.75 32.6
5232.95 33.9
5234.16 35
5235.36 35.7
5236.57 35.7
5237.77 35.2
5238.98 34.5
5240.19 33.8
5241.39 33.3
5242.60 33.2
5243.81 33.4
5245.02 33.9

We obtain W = 0.9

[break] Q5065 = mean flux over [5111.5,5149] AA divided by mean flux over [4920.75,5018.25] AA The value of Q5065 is 1.0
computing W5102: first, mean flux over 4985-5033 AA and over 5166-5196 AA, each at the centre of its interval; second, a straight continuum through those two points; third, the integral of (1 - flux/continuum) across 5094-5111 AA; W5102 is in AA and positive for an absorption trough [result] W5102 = -0.83 AA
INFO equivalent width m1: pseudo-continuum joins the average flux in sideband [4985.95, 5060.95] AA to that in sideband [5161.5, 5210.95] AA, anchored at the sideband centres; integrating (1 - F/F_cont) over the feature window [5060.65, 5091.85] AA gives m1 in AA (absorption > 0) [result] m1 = -1.1 AA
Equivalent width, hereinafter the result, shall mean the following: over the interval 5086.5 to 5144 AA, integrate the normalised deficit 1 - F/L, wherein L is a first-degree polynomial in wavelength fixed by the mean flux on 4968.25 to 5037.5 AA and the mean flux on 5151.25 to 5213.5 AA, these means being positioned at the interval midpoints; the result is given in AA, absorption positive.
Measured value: -1.34 AA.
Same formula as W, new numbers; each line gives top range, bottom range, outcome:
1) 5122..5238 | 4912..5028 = 0.95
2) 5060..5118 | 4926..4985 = 0.95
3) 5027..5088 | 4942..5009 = 0.92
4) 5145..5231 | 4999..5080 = 0.97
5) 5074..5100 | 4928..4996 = 0.94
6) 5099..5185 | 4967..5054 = 0.96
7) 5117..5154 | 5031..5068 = 1.05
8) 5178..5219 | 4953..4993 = 0.93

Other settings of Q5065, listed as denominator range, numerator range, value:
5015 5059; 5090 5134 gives 1.03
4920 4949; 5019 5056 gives 0.94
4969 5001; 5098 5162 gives 1.01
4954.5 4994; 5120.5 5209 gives 0.93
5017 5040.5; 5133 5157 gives 1.07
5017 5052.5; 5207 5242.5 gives 1.09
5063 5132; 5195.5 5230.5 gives 1.02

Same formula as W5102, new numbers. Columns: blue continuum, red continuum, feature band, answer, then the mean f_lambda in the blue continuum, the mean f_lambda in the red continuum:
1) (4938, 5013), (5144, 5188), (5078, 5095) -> -0.2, 33.8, 29.5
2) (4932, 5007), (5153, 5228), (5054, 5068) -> 0.3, 33.5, 30.5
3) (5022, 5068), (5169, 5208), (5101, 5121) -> -1.4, 30.9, 29.5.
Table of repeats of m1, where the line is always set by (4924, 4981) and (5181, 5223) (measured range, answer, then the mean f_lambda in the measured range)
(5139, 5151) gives -0.5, 33.2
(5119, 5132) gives 0.6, 30.7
